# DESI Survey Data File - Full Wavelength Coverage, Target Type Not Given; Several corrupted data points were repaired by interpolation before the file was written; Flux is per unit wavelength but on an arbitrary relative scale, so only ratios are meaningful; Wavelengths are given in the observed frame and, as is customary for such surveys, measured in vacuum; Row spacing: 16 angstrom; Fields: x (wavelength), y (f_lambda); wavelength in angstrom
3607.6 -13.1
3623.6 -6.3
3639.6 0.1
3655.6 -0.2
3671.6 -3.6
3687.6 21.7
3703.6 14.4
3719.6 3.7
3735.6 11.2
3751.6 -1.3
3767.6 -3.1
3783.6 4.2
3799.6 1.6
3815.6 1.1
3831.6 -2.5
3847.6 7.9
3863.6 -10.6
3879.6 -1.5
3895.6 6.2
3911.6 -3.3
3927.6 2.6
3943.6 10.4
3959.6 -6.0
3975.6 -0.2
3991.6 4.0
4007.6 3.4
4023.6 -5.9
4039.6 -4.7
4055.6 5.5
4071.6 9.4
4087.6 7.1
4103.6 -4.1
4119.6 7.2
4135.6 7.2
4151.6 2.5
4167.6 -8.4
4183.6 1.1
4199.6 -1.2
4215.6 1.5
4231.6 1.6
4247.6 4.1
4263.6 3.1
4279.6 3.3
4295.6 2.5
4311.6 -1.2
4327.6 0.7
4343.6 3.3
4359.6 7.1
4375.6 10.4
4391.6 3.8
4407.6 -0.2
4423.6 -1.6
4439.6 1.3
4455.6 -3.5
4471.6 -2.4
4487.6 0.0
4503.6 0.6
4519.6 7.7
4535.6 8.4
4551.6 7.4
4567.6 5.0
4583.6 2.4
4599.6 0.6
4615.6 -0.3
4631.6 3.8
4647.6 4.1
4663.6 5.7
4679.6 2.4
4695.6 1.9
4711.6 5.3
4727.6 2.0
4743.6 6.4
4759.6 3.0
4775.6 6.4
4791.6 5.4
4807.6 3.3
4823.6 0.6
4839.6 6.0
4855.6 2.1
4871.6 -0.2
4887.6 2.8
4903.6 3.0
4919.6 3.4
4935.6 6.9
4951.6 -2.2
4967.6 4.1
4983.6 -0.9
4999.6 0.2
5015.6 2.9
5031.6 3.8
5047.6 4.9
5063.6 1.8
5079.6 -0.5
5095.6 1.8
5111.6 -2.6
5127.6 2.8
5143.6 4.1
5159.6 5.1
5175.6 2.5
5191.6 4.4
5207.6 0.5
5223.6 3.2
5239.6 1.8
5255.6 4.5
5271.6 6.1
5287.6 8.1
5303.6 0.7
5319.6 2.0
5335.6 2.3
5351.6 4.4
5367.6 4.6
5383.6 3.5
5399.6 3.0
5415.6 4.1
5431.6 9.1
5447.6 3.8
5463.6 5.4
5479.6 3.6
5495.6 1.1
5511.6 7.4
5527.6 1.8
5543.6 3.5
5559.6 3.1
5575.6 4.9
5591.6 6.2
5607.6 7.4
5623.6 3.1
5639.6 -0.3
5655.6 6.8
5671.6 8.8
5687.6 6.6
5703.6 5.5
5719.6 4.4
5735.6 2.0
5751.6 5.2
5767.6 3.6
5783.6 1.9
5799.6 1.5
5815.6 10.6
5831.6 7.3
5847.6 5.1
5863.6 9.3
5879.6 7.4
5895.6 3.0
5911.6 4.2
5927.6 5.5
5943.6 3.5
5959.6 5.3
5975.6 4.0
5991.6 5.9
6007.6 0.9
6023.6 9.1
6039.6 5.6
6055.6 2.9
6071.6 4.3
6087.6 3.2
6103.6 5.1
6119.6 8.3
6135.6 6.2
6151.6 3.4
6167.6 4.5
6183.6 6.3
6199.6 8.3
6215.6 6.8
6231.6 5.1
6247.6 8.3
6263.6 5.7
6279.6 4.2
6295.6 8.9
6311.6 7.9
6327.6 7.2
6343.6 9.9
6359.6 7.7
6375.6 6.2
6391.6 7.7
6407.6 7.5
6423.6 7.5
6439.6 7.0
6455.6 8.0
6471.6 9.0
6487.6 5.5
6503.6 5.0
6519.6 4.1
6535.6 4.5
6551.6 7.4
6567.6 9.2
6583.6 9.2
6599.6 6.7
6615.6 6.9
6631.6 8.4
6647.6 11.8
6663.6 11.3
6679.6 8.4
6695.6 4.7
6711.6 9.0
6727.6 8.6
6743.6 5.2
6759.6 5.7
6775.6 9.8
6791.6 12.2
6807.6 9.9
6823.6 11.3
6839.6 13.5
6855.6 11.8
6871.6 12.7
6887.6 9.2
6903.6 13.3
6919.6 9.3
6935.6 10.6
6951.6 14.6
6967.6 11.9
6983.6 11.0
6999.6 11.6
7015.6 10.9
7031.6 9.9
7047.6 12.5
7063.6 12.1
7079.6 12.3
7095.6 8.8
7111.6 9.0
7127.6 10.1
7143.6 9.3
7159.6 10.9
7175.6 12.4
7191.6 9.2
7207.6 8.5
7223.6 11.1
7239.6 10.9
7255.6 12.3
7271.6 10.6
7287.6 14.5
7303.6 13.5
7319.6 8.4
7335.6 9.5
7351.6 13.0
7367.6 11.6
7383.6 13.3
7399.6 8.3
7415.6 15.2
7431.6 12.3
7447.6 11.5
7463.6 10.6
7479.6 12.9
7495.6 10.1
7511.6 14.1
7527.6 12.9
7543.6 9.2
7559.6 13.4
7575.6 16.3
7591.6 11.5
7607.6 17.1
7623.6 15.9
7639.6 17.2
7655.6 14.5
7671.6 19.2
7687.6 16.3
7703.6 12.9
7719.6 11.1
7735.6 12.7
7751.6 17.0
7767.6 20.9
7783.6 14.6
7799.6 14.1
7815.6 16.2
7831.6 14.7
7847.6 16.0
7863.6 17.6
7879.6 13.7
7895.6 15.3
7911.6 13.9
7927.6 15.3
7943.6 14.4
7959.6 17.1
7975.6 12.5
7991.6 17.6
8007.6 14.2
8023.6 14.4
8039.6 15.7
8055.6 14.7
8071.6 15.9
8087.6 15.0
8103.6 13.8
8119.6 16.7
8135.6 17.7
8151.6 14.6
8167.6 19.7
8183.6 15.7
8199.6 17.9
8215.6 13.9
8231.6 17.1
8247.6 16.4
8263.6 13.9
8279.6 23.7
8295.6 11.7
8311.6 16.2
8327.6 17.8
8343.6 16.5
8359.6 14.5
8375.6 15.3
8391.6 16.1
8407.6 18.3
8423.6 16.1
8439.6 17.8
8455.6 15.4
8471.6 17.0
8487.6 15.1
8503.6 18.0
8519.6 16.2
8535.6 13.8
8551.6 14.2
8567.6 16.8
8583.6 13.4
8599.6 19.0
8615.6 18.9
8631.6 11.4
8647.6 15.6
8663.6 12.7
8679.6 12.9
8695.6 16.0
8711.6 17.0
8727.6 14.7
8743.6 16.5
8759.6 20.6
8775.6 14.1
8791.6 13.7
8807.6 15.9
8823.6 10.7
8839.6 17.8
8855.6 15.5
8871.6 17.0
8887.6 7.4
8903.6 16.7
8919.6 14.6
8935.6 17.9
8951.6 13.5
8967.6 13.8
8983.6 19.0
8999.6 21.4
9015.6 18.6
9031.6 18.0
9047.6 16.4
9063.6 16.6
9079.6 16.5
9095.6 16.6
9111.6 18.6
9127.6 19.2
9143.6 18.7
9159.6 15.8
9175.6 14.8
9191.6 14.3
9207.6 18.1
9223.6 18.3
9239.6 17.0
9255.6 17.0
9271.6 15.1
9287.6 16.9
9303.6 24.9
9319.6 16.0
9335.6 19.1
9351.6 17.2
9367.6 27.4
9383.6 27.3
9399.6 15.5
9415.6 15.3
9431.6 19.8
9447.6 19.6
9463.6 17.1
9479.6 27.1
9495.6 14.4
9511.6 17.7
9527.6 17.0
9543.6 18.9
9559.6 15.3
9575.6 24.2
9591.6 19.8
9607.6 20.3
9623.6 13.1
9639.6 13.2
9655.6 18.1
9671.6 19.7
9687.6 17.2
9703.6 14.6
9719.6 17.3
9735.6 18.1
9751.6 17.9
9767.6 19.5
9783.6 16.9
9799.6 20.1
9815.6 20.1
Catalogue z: 0.701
